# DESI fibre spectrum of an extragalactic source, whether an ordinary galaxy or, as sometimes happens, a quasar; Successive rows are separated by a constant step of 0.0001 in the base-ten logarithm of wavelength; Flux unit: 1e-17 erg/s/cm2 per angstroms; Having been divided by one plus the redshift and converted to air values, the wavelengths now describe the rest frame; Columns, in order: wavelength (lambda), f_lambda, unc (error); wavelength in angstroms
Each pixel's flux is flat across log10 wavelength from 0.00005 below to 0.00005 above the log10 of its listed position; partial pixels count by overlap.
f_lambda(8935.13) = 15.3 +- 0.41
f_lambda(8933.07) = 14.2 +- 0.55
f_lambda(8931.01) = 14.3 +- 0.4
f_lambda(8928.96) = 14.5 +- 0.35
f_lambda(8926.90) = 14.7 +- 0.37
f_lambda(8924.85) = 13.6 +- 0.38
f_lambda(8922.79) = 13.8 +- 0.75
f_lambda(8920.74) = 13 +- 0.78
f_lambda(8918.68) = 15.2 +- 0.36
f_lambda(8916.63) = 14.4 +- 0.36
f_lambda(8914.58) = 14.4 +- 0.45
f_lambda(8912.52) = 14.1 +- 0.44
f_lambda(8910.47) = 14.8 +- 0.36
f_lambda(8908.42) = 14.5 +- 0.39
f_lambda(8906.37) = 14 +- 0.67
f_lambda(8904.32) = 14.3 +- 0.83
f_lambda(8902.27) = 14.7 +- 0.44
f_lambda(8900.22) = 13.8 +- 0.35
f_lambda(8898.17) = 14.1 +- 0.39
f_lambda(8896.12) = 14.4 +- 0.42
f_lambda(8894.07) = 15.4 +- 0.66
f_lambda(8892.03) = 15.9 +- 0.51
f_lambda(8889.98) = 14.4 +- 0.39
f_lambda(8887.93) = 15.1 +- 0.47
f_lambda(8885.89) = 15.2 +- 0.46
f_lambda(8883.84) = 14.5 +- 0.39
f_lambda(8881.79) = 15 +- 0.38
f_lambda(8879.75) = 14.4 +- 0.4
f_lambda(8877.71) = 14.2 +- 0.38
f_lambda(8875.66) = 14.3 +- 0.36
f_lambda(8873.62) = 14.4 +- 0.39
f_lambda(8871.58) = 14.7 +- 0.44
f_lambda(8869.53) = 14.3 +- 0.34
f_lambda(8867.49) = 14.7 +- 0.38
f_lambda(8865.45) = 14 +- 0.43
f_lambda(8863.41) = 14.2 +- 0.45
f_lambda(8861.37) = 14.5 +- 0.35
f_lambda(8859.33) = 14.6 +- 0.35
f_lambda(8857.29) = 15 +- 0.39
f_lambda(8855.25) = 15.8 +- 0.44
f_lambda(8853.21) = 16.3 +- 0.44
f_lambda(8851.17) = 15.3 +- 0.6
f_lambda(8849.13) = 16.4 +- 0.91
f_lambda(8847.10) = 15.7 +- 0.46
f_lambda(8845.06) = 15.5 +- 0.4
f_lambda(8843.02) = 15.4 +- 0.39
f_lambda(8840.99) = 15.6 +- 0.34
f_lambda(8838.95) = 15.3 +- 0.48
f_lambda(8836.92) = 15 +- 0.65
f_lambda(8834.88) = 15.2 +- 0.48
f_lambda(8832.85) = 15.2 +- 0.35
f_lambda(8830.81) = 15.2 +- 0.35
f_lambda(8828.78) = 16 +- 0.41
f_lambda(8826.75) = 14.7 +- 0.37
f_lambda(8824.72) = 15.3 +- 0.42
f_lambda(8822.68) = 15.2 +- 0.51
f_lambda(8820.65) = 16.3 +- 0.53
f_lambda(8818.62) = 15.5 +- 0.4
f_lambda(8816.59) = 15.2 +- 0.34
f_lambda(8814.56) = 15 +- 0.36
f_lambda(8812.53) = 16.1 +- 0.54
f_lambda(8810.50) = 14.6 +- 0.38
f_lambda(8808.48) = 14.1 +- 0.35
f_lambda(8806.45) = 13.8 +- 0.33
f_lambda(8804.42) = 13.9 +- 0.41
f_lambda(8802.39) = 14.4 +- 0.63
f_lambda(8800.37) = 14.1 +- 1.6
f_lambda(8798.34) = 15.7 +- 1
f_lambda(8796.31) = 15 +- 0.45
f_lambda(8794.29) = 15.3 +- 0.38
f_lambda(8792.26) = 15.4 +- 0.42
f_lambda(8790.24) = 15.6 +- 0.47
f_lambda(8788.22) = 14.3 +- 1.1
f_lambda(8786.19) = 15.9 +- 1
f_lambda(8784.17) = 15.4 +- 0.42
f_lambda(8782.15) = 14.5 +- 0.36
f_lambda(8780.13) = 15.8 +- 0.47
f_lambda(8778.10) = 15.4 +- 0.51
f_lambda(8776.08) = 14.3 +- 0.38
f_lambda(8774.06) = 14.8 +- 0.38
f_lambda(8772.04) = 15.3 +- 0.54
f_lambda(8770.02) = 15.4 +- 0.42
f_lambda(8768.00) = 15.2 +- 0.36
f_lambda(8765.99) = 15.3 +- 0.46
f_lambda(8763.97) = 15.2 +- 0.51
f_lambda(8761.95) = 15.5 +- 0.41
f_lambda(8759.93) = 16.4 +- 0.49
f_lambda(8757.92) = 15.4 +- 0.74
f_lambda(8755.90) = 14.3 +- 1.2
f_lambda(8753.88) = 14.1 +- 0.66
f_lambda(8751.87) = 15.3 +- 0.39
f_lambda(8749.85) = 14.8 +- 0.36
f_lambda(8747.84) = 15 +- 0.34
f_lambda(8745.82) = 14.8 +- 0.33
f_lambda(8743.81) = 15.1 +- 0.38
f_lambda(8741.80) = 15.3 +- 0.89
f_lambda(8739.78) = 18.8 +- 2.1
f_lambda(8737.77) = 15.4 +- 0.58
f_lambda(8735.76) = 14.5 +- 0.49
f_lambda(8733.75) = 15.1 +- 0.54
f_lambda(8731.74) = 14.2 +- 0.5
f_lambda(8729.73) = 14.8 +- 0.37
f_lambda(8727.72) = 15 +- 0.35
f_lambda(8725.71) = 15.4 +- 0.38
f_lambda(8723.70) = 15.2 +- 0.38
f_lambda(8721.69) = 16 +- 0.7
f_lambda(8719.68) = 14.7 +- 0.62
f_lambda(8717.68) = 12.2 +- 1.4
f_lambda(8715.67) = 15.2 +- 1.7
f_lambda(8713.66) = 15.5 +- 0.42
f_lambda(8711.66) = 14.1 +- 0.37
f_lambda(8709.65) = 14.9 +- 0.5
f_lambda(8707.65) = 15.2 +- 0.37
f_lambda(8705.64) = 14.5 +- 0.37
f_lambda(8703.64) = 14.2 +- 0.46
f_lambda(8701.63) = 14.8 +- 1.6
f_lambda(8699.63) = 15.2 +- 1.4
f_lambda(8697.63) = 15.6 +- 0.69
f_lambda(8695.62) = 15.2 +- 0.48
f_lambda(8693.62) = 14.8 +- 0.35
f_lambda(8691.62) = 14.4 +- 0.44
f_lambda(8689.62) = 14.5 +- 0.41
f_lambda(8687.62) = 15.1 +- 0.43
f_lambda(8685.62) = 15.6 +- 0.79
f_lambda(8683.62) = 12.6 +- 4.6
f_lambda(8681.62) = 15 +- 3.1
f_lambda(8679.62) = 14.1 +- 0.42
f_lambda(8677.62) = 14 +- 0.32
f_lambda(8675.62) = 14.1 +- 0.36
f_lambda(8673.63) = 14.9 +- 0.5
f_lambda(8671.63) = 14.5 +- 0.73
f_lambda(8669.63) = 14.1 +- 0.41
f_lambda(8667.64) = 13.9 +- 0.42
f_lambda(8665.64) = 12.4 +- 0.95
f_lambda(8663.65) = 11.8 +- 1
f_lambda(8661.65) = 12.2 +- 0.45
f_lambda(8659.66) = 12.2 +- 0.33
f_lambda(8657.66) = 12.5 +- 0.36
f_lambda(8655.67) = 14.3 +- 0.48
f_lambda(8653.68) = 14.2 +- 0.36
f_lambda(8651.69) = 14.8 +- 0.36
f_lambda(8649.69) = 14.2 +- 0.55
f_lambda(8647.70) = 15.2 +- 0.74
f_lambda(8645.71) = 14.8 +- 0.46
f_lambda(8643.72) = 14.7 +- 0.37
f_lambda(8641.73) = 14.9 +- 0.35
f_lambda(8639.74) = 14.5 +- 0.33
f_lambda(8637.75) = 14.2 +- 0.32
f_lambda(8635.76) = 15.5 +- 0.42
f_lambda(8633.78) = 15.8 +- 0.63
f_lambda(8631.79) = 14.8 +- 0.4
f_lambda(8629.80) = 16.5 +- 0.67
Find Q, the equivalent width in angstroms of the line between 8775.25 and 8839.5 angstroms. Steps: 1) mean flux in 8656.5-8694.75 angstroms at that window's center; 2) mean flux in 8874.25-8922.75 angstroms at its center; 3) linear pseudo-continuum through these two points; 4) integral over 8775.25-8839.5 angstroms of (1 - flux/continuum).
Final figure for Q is -3.8 angstroms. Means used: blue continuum 13.8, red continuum 14.5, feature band 15.1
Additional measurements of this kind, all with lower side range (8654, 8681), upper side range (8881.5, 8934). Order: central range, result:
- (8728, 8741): -1.57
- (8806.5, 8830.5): -1.88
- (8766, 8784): -1.53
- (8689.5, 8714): -2.14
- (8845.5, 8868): -1.41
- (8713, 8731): -1.50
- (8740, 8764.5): -2.43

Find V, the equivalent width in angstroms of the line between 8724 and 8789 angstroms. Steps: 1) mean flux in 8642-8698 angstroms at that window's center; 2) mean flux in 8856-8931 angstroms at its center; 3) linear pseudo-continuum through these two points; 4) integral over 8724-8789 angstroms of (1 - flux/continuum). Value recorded -4.2 angstroms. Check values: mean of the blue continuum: 14.1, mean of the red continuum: 14.5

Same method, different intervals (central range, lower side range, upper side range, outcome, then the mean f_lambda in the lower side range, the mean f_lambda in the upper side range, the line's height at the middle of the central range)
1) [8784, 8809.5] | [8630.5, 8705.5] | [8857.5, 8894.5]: -0.5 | 14.3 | 14.7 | 14.5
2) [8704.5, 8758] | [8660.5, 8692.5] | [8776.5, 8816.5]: -2.1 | 13.9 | 15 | 14.4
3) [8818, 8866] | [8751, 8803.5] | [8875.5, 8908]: -1.5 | 15.1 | 14.6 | 14.8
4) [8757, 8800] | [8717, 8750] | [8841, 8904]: -0.7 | 15.1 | 14.9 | 15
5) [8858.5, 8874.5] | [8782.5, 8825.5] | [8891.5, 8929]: 0.2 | 15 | 14.4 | 14.7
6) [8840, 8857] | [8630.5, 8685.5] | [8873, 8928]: -1.6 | 14.1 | 14.5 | 14.4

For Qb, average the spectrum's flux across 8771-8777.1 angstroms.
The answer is 14.8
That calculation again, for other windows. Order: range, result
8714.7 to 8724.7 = 14.7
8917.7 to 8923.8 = 14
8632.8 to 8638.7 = 15.2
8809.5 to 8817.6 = 15.2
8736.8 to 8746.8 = 15.9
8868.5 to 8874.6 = 14.5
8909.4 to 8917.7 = 14.4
